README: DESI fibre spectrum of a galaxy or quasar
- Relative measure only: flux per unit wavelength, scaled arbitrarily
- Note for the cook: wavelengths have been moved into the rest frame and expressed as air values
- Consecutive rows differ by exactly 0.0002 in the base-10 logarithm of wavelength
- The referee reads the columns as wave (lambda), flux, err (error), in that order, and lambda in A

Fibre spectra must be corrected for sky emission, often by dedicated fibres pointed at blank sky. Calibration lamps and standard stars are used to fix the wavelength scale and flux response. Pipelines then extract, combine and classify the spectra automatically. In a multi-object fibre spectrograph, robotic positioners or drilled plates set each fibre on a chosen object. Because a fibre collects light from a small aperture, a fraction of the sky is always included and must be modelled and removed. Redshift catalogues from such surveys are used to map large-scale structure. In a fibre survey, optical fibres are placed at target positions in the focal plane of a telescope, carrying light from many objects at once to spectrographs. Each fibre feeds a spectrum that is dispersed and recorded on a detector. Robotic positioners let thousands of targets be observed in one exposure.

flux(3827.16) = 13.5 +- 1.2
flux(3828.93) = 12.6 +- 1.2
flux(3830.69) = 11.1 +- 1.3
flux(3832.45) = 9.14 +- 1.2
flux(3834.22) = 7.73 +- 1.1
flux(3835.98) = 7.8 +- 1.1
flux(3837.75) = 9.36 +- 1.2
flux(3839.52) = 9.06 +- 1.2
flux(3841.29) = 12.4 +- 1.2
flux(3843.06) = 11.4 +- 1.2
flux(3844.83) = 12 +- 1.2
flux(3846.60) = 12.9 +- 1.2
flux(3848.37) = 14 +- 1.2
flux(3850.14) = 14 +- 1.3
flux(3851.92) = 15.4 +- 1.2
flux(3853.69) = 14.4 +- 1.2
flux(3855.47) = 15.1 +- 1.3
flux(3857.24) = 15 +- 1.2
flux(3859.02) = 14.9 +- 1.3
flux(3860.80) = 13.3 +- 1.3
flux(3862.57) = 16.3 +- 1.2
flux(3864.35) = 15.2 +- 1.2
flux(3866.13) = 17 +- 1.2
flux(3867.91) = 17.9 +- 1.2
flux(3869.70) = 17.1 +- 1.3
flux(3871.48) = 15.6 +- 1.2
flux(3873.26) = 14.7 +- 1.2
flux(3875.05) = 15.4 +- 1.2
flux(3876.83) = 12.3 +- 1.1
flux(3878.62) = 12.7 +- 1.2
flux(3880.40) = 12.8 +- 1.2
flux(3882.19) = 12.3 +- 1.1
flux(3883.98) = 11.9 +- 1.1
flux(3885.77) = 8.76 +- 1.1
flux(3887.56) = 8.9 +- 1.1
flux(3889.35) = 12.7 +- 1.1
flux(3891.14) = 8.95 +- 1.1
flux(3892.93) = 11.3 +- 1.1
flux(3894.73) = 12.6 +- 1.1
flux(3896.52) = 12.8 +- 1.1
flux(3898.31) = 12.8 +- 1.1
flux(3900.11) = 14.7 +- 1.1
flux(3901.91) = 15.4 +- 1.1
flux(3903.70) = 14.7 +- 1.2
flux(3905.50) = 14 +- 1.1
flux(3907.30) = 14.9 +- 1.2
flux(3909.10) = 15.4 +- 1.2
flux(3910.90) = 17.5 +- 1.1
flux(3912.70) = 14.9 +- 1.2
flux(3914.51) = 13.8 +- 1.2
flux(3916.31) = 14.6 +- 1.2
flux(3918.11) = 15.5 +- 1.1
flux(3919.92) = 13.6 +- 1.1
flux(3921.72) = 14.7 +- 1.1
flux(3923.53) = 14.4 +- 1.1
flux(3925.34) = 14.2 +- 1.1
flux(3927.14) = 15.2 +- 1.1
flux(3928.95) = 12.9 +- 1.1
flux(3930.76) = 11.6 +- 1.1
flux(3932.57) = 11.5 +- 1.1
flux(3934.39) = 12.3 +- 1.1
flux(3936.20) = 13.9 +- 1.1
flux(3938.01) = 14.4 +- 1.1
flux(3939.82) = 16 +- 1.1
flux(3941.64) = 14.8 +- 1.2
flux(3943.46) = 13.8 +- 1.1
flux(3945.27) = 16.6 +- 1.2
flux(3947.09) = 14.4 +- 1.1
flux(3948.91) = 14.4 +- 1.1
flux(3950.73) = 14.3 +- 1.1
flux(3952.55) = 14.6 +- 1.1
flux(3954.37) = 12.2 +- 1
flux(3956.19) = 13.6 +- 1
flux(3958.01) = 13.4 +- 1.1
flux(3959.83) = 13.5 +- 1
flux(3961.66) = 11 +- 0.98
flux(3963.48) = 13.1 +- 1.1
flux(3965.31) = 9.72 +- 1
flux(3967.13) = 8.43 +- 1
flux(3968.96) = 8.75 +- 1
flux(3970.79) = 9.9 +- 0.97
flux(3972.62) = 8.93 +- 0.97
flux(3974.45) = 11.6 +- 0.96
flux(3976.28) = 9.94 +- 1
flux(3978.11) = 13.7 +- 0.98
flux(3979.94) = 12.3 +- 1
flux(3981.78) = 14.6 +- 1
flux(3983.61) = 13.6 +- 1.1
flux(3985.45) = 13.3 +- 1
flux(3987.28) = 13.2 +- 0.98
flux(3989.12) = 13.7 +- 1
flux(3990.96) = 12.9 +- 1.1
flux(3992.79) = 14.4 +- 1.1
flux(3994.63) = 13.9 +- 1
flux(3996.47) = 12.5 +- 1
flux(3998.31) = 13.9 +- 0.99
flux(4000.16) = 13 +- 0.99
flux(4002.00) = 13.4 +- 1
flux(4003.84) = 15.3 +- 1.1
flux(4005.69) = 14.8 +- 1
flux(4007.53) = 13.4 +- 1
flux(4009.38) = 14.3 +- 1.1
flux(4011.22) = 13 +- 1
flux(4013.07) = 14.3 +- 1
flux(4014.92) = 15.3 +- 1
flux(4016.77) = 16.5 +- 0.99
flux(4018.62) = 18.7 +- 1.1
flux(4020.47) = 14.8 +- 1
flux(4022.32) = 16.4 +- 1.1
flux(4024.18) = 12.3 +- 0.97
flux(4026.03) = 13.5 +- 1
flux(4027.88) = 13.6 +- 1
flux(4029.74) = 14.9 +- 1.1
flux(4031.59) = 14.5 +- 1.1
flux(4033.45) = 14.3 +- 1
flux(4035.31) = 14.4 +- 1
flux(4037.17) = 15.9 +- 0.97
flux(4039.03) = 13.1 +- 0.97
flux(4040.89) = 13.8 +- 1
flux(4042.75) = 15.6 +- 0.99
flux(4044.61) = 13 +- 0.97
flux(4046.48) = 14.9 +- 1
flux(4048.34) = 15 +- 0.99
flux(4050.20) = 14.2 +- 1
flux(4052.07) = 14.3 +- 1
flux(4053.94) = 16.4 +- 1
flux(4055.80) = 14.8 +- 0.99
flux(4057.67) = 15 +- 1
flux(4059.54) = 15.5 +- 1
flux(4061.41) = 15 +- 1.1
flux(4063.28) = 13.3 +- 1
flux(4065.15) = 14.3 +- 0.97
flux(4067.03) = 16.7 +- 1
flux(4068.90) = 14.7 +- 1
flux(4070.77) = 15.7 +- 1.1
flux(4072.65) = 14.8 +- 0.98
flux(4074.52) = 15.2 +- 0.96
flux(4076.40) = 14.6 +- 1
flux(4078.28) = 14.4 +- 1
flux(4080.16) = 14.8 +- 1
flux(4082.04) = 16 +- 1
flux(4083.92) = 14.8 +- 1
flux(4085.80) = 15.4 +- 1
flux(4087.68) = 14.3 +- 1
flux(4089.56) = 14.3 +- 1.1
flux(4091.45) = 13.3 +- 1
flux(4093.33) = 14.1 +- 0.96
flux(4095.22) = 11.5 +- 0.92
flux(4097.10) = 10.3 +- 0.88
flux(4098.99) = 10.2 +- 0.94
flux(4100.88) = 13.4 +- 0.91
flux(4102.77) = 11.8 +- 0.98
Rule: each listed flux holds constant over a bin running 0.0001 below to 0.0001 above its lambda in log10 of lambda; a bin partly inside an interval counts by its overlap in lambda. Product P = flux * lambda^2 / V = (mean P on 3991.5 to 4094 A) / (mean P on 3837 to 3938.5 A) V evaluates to 1.16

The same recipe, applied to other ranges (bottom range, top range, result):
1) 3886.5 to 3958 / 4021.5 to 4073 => 1.13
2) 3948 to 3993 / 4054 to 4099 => 1.23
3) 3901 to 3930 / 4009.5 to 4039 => 1.06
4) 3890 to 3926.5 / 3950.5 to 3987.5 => 0.88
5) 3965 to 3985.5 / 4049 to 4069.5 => 1.39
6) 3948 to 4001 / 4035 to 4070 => 1.23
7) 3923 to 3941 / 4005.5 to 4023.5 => 1.16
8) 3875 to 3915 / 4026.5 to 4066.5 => 1.20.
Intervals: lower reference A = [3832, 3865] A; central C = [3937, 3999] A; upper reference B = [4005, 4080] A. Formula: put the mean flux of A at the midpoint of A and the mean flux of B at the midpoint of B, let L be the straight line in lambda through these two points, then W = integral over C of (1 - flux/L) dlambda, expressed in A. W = 4.4 A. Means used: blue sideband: 12.6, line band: 12.9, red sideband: 14.7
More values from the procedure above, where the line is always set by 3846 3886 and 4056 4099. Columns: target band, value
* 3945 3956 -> 0.12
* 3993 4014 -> 0.81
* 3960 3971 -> 3.05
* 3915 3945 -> 0.78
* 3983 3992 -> 0.65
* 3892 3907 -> 0.85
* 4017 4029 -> -0.50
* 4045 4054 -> -0.21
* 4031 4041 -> 0.00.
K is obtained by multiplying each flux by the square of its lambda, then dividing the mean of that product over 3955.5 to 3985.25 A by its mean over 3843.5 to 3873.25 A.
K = 0.8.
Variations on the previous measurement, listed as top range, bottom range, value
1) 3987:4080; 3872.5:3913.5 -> 1.19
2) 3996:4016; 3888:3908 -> 1.13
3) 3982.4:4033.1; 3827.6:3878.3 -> 1.15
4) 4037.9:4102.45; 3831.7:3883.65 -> 1.19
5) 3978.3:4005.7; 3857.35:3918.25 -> 1.03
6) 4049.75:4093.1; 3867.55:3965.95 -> 1.18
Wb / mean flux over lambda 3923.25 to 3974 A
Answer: 12.9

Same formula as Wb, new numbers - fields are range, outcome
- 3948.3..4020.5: 13.1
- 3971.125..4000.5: 12.8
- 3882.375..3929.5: 13.5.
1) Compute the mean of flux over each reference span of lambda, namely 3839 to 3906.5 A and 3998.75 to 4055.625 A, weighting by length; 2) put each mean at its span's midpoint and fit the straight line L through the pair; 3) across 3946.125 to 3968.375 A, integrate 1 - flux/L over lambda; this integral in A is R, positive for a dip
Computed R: 2.2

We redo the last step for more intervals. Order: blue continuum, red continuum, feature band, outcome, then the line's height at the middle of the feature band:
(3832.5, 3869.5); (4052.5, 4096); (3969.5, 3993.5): 2.94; 14.1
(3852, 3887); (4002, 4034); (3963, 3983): 4.90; 14.6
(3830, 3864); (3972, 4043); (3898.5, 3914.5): -2.49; 13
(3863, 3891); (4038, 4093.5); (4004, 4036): -0.48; 14.4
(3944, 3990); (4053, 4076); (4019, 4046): -0.27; 14.3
